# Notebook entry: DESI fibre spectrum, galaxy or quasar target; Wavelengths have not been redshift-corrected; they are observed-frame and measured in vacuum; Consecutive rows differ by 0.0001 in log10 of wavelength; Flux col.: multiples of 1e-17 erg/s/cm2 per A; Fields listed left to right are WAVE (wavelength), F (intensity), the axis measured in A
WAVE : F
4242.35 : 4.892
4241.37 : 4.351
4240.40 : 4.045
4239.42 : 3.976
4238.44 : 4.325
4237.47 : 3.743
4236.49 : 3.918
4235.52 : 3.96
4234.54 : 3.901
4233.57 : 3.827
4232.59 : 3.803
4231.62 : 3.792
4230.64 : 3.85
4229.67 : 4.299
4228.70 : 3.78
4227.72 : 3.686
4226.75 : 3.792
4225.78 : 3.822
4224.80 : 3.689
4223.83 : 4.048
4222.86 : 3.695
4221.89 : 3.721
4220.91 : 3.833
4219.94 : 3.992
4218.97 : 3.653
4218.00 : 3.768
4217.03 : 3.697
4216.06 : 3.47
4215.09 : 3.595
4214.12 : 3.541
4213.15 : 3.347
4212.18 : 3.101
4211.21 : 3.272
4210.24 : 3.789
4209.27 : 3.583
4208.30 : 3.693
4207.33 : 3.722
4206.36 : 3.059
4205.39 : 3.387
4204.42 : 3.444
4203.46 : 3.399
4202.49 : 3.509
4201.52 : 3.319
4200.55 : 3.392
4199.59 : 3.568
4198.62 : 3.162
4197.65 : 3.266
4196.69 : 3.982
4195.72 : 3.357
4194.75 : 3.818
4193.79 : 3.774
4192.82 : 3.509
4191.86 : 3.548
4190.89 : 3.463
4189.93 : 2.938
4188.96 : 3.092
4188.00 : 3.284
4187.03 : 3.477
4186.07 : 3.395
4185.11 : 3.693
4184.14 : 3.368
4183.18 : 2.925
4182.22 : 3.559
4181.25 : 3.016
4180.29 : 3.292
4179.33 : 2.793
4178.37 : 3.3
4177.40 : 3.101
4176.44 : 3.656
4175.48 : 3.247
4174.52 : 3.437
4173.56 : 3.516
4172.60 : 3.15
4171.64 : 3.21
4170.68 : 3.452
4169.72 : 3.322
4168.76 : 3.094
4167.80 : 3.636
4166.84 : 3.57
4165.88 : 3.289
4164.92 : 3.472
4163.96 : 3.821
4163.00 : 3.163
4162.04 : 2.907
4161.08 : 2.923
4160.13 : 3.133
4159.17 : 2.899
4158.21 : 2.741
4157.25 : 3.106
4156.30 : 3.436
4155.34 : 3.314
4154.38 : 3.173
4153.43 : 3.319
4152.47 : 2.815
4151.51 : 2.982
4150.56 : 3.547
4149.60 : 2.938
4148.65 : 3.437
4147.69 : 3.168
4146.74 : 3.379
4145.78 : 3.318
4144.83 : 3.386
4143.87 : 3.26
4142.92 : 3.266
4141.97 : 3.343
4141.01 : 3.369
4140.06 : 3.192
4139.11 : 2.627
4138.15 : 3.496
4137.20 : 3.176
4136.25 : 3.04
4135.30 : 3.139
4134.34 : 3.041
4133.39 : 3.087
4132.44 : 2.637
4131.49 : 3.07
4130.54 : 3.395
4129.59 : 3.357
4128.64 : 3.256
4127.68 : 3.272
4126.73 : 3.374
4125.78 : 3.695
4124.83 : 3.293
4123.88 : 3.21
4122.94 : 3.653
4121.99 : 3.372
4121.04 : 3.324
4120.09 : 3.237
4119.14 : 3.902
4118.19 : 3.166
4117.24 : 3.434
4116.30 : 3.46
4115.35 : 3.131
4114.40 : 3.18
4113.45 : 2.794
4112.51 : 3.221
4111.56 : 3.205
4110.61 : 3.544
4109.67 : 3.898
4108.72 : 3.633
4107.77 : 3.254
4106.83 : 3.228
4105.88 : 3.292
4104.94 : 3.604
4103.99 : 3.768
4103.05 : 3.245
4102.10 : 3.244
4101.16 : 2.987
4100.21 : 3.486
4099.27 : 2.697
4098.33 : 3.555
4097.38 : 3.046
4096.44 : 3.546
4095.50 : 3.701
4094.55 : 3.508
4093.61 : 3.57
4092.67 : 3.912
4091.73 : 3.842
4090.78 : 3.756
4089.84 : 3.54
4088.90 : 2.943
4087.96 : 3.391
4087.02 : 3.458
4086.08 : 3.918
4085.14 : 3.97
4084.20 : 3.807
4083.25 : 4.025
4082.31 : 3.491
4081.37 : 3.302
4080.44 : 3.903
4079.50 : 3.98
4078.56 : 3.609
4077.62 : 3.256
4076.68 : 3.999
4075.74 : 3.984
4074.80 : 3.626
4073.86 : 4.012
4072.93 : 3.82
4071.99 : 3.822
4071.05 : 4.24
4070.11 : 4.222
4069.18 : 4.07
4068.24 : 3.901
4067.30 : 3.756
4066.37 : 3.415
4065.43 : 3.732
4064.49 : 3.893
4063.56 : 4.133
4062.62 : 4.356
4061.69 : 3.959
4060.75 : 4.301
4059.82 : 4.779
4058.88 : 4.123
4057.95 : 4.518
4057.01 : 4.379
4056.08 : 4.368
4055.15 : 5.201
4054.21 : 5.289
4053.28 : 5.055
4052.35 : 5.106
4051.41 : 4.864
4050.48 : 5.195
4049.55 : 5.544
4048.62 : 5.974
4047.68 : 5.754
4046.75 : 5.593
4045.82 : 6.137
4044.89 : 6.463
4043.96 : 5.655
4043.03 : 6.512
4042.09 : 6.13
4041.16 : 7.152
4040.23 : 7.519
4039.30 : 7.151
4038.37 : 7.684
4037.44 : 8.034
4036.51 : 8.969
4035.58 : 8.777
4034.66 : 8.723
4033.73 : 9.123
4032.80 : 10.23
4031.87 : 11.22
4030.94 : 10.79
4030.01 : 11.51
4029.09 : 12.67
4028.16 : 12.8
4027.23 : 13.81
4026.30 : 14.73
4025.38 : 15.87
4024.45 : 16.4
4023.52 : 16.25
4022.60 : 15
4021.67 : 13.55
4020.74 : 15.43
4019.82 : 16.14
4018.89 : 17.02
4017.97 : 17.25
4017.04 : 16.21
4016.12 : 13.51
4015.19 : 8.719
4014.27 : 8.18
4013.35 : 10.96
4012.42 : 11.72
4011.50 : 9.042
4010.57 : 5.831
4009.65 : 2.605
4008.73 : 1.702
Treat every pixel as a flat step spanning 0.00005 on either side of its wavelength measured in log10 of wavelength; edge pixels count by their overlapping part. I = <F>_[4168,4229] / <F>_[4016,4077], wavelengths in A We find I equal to 0.44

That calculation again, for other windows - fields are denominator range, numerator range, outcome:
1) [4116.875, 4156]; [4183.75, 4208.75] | 1.06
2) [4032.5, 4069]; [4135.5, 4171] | 0.56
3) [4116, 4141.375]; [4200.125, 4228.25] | 1.10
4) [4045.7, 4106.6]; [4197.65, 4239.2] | 0.91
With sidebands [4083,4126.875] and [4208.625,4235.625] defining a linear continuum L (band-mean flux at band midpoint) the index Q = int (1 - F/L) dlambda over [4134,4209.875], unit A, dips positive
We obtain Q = 6.3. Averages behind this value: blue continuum 3.44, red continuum 3.72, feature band 3.31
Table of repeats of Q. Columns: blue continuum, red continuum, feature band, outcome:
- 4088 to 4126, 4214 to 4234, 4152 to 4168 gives 1.62 A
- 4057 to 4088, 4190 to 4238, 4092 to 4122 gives 3.62 A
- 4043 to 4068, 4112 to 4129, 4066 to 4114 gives 5.36 A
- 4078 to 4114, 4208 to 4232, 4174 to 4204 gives 2.25 A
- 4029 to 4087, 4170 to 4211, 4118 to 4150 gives 7.64 A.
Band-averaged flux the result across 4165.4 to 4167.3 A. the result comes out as 3.43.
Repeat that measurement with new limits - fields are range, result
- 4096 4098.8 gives 3.38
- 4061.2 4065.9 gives 4.01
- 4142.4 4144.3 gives 3.28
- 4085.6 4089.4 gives 3.44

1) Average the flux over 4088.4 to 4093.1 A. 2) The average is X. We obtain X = 3.59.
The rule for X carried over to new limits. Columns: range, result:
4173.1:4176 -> 3.41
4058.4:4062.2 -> 4.3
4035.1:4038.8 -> 8.39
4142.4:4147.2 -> 3.32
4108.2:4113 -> 3.49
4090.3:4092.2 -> 3.79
